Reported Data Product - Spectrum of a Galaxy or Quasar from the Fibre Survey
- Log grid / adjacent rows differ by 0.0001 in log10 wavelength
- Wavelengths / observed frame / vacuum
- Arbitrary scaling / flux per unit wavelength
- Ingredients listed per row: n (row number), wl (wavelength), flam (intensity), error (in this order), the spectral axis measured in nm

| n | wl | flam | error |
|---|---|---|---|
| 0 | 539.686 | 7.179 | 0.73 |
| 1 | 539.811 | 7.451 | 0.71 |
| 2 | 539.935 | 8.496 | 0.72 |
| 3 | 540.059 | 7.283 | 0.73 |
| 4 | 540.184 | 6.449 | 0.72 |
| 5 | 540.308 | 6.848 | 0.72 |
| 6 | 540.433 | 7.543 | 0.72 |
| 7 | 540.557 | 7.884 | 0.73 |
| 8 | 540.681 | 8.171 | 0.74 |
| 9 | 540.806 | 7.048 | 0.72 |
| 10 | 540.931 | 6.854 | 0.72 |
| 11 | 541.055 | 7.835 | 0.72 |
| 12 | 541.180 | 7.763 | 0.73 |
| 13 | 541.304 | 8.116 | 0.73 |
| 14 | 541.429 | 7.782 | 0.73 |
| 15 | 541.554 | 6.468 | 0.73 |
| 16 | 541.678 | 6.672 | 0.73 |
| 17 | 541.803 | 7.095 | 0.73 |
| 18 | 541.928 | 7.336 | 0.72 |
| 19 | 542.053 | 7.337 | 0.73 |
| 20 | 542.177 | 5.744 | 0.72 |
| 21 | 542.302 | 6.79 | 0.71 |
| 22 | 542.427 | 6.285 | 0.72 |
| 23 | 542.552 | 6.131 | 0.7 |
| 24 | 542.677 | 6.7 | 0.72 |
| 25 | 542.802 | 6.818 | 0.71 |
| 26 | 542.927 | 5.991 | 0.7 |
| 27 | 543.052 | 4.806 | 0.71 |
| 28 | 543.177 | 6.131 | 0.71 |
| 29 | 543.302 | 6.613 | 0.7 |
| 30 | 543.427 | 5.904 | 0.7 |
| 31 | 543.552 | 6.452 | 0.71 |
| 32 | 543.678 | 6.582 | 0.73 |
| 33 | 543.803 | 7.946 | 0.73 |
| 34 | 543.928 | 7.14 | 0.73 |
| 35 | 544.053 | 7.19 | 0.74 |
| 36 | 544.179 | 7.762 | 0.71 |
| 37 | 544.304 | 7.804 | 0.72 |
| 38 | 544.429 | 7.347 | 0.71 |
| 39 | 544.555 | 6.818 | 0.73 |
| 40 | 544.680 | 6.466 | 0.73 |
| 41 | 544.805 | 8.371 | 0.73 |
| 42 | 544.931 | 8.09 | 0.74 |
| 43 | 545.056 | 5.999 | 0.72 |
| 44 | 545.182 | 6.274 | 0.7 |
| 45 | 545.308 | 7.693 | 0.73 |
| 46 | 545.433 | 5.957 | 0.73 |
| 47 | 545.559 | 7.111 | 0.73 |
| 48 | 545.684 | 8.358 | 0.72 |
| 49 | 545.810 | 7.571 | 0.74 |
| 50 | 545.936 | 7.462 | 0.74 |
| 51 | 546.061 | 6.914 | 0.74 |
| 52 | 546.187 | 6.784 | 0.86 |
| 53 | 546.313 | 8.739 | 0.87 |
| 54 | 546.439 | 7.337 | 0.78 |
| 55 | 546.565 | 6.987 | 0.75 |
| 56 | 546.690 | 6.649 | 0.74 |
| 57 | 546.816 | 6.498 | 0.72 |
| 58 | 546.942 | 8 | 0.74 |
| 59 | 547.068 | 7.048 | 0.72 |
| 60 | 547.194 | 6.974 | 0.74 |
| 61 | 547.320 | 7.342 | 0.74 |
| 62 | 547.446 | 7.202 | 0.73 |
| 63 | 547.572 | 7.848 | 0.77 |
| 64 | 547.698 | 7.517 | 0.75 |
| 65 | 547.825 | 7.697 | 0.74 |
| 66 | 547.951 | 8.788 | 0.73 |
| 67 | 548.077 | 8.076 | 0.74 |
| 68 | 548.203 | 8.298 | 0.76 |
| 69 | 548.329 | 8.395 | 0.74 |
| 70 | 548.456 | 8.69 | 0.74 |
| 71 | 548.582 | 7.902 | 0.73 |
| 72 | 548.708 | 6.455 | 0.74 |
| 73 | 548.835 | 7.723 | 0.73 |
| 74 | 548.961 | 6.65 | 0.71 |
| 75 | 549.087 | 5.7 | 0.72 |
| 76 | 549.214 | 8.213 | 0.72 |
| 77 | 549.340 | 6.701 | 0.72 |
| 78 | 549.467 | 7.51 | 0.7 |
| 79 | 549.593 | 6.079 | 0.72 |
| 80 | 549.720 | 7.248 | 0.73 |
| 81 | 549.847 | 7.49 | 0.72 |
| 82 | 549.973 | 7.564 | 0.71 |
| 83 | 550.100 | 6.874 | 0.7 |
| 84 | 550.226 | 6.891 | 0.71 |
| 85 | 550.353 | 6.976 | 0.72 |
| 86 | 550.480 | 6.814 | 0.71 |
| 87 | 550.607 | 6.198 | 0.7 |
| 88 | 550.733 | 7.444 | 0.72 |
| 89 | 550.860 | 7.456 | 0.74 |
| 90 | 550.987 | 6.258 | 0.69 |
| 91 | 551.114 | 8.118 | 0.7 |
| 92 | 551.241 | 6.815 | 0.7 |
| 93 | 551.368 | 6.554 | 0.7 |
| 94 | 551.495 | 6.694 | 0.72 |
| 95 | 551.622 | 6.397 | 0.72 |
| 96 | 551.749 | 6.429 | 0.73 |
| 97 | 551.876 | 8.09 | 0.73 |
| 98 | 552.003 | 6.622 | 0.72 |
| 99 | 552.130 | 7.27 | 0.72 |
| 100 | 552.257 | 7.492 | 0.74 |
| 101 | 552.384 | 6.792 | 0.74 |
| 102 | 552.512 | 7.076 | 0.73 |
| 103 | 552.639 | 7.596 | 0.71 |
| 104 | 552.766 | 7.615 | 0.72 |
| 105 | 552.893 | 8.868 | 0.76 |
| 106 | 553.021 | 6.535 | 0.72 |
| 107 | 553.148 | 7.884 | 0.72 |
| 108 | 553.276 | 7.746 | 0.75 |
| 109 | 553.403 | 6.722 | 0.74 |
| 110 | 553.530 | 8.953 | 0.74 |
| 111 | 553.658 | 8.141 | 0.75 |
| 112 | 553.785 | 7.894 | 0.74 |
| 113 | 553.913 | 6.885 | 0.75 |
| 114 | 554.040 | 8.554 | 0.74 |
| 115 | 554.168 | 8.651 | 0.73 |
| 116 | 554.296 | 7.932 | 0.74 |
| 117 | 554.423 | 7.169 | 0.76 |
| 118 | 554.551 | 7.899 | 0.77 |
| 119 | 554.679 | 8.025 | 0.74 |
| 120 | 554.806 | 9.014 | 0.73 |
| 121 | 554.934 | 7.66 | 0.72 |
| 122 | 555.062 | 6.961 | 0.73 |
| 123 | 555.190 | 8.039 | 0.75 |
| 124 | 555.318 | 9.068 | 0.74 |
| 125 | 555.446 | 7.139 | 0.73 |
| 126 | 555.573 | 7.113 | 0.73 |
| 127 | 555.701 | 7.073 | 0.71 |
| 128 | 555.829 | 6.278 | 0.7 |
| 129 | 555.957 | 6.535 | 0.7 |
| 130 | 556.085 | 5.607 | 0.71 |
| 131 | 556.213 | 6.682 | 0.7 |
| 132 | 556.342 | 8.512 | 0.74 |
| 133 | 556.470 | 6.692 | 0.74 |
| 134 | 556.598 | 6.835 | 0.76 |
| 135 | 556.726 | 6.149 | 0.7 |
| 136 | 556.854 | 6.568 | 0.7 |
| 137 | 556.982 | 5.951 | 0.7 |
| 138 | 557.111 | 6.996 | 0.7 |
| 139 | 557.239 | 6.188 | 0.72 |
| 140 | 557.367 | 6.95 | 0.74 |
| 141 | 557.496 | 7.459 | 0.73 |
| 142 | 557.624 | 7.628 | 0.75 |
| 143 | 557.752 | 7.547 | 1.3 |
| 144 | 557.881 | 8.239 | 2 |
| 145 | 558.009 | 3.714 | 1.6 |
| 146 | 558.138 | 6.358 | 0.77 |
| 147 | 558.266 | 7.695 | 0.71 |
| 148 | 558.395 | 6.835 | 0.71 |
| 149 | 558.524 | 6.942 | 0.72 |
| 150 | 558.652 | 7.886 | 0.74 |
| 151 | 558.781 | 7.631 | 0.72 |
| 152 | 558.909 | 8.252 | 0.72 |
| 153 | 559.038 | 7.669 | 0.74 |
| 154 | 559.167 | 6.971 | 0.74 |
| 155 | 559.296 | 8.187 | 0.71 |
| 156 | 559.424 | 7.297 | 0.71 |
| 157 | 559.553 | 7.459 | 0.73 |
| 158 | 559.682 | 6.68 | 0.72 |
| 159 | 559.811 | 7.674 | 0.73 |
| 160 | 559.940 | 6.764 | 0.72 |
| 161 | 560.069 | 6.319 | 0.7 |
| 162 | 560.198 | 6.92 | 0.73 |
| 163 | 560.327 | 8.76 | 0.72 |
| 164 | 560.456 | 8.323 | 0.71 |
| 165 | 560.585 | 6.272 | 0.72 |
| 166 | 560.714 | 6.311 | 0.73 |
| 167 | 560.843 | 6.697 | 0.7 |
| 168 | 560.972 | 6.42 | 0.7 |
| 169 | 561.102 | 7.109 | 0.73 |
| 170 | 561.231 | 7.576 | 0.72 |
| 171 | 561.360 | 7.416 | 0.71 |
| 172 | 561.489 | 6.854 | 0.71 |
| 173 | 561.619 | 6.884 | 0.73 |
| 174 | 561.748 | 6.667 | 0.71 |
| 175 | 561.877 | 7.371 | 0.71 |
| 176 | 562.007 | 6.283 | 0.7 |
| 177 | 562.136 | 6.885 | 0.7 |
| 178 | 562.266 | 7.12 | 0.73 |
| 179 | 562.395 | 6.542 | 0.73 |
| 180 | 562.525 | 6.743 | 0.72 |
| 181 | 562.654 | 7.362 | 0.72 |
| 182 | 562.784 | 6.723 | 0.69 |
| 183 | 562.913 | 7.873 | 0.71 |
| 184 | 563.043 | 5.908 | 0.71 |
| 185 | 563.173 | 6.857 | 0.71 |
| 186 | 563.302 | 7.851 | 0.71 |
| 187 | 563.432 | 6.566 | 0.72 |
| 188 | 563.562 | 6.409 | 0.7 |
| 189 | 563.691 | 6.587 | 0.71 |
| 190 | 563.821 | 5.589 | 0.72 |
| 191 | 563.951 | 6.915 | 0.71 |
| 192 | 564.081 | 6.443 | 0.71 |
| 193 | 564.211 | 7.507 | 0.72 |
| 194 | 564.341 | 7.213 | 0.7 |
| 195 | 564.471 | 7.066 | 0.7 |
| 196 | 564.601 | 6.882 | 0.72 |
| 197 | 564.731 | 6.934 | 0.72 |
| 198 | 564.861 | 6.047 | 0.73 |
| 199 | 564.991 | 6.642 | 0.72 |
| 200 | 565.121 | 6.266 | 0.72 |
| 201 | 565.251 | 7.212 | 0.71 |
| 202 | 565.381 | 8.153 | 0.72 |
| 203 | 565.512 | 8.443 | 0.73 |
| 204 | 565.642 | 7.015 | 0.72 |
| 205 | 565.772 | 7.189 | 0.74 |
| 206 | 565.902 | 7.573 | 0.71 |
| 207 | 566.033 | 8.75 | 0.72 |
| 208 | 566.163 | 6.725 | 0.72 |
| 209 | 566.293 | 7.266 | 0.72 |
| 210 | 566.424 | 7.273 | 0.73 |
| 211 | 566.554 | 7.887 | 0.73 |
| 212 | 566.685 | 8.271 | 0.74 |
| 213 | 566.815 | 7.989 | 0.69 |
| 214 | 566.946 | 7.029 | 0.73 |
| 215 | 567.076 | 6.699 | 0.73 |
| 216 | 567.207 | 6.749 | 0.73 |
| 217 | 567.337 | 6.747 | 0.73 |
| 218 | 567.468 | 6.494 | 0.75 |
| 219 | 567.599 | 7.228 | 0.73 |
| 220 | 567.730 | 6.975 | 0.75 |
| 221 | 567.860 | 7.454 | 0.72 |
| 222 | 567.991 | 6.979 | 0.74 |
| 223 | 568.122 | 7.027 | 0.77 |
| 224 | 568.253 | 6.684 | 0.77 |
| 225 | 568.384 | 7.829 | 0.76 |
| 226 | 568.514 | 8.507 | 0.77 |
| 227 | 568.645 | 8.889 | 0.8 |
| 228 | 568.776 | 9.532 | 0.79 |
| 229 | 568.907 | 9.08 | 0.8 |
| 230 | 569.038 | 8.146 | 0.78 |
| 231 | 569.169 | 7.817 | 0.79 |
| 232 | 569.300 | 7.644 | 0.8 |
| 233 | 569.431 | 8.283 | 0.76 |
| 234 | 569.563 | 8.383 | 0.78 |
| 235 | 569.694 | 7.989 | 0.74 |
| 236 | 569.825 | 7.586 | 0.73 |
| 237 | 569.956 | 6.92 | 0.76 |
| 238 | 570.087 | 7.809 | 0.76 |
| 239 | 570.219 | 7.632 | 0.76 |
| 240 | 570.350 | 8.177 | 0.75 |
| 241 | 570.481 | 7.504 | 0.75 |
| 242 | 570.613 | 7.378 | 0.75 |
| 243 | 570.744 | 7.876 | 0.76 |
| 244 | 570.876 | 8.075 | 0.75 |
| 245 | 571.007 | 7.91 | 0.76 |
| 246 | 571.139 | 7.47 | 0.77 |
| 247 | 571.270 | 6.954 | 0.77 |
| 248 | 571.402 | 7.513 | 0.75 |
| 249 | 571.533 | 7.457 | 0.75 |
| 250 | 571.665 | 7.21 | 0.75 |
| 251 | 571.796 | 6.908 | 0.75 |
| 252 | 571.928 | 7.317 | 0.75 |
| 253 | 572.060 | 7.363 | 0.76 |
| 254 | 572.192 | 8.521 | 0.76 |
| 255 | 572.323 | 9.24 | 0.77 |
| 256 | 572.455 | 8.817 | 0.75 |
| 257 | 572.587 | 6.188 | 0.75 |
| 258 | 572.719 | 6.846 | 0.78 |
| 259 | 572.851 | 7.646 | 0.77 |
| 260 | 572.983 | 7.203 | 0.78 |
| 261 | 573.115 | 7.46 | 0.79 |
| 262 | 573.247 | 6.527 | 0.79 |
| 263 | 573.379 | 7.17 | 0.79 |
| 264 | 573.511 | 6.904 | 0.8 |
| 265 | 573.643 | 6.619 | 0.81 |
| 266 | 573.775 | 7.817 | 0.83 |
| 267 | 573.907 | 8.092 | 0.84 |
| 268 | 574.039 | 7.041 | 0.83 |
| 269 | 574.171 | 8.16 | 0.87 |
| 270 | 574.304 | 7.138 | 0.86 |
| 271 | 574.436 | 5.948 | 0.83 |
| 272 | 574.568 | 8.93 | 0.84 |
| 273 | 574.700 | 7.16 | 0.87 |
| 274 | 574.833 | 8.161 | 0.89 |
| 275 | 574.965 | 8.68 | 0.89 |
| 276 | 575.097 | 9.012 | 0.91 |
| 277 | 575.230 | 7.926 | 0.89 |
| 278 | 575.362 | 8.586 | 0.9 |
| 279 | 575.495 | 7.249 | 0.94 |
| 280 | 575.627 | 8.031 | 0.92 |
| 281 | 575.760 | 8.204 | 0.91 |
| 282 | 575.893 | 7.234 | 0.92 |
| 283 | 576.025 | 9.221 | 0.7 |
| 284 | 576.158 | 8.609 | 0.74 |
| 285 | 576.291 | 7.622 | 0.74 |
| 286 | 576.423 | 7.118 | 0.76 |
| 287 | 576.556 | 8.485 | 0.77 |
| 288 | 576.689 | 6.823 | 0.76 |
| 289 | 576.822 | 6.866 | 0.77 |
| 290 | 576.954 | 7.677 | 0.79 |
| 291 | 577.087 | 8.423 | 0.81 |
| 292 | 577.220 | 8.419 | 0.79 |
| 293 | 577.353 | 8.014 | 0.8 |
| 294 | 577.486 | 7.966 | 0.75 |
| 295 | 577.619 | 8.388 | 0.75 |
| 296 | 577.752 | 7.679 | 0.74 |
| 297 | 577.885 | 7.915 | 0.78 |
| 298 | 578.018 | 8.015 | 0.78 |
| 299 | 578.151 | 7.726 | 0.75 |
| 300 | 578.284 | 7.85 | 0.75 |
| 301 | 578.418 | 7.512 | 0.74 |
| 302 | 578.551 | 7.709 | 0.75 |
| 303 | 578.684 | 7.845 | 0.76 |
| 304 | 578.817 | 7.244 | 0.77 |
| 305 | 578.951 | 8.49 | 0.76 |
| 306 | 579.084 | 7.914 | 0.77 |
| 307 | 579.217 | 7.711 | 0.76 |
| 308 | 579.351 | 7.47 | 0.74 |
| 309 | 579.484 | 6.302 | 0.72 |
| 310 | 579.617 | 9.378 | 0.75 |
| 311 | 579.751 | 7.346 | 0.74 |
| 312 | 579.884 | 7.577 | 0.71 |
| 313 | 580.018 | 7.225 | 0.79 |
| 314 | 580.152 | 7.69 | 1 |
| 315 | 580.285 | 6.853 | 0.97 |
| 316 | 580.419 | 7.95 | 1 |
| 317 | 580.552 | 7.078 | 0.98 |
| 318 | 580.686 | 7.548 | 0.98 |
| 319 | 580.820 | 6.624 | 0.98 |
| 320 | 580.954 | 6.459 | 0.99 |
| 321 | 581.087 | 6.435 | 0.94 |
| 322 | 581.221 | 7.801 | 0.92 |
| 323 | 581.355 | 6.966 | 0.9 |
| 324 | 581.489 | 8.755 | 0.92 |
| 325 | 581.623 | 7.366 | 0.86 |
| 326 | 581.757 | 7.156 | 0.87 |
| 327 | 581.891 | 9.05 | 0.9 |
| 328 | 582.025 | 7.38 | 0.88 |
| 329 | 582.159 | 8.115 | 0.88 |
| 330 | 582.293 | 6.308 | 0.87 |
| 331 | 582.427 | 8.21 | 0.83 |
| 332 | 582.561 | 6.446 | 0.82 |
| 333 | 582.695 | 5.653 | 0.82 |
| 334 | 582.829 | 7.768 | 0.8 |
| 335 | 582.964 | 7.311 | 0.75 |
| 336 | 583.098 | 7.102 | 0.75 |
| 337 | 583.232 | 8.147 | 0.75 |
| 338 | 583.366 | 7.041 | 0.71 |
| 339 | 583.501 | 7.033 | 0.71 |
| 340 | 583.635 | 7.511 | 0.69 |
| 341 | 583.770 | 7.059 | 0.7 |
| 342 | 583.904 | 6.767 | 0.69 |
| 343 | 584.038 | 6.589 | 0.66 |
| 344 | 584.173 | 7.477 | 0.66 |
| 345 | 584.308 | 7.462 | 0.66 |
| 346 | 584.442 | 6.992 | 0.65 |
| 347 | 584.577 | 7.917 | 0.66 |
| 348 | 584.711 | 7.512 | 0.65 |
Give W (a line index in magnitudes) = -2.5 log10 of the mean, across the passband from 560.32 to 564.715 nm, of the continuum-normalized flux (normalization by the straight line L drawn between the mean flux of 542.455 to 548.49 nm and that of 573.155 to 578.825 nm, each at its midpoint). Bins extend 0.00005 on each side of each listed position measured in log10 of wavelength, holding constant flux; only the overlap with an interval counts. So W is 0.089 mag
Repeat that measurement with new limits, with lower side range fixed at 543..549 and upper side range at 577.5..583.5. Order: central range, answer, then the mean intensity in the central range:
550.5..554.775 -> -0.02 mag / 7.43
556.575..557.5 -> 0.12 mag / 6.57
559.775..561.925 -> 0.05 mag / 7.07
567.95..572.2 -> -0.05 mag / 7.76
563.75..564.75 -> 0.09 mag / 6.81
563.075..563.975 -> 0.12 mag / 6.64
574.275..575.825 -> -0.07 mag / 7.94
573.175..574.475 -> 0.04 mag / 7.17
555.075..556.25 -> 0.04 mag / 7.07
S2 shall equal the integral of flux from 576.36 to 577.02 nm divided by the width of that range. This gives 7.4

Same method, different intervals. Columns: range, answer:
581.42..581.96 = 8.07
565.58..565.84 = 7.12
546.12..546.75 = 7.3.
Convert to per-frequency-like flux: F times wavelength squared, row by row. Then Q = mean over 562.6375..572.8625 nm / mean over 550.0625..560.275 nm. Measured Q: 1.1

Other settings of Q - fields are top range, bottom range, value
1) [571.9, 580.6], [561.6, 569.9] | 1.10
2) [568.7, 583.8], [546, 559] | 1.14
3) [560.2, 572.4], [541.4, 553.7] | 1.10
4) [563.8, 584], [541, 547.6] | 1.19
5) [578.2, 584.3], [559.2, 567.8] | 1.11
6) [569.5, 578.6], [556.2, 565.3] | 1.16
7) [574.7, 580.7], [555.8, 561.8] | 1.19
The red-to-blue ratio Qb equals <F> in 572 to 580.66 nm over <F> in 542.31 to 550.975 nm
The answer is 1.08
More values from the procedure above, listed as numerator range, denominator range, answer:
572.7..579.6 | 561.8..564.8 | 1.13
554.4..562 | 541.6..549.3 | 1.00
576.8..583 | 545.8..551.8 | 1.04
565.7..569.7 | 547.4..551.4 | 1.04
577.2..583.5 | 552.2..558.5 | 1.03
